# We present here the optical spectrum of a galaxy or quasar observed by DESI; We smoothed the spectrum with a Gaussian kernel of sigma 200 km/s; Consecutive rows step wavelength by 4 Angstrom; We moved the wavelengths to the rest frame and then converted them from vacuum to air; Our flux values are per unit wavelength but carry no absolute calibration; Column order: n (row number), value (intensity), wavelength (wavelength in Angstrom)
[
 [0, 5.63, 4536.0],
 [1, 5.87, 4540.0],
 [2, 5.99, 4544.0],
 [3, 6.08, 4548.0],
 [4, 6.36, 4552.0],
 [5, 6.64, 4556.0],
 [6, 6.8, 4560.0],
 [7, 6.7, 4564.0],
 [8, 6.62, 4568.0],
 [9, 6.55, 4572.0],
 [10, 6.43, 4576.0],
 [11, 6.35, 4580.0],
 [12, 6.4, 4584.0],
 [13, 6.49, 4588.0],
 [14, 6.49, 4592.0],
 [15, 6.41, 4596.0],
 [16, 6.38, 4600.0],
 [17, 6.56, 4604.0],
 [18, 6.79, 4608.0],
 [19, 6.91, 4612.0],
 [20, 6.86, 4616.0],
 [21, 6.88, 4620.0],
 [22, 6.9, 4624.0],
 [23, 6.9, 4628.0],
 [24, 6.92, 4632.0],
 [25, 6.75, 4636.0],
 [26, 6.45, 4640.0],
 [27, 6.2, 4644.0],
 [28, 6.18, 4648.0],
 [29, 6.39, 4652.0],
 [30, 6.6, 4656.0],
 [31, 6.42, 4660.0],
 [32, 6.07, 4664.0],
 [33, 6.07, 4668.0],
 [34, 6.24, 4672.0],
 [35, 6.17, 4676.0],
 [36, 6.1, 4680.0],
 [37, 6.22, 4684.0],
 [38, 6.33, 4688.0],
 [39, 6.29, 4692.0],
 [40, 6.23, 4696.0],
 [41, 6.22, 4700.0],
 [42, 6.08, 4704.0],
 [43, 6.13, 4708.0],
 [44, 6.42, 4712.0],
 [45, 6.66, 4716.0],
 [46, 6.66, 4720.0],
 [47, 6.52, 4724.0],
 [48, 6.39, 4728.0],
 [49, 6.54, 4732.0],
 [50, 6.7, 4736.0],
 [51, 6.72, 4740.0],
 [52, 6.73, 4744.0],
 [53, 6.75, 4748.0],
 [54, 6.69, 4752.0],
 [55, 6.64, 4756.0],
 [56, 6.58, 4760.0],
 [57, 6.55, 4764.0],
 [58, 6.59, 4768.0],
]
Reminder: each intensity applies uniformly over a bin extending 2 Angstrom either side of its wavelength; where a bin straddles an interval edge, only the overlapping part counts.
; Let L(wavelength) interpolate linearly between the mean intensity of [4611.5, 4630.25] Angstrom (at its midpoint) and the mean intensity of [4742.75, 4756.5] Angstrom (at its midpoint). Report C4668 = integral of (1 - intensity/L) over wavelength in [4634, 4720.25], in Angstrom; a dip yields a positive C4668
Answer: 6.38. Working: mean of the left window 6.89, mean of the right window 6.71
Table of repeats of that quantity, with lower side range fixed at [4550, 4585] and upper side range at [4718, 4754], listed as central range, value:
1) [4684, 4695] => 0.5 Angstrom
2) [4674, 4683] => 0.6 Angstrom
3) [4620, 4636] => -0.8 Angstrom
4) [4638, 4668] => 1.3 Angstrom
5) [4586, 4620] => -0.3 Angstrom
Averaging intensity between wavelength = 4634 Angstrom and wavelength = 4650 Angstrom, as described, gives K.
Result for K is 6.39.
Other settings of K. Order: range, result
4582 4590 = 6.45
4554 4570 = 6.69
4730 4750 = 6.69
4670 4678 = 6.21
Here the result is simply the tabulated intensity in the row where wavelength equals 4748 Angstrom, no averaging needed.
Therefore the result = 6.75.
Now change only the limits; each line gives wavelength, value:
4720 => 6.66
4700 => 6.22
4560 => 6.8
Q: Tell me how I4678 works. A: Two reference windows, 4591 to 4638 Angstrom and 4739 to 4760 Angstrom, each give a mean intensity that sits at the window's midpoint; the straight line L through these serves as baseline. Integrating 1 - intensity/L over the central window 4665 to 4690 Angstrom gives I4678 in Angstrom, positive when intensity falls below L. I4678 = 2.0 Angstrom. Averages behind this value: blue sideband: 6.73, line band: 6.18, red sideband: 6.69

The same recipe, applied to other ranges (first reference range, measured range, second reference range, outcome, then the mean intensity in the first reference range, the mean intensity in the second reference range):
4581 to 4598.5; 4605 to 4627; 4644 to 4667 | -1.6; 6.44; 6.31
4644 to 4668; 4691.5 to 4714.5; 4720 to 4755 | 0.9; 6.3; 6.63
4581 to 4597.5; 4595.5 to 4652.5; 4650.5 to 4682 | -2.6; 6.44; 6.26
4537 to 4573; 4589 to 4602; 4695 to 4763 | 0.0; 6.38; 6.51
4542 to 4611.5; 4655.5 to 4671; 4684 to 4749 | 0.5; 6.48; 6.45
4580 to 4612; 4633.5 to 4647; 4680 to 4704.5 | -0.2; 6.52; 6.23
